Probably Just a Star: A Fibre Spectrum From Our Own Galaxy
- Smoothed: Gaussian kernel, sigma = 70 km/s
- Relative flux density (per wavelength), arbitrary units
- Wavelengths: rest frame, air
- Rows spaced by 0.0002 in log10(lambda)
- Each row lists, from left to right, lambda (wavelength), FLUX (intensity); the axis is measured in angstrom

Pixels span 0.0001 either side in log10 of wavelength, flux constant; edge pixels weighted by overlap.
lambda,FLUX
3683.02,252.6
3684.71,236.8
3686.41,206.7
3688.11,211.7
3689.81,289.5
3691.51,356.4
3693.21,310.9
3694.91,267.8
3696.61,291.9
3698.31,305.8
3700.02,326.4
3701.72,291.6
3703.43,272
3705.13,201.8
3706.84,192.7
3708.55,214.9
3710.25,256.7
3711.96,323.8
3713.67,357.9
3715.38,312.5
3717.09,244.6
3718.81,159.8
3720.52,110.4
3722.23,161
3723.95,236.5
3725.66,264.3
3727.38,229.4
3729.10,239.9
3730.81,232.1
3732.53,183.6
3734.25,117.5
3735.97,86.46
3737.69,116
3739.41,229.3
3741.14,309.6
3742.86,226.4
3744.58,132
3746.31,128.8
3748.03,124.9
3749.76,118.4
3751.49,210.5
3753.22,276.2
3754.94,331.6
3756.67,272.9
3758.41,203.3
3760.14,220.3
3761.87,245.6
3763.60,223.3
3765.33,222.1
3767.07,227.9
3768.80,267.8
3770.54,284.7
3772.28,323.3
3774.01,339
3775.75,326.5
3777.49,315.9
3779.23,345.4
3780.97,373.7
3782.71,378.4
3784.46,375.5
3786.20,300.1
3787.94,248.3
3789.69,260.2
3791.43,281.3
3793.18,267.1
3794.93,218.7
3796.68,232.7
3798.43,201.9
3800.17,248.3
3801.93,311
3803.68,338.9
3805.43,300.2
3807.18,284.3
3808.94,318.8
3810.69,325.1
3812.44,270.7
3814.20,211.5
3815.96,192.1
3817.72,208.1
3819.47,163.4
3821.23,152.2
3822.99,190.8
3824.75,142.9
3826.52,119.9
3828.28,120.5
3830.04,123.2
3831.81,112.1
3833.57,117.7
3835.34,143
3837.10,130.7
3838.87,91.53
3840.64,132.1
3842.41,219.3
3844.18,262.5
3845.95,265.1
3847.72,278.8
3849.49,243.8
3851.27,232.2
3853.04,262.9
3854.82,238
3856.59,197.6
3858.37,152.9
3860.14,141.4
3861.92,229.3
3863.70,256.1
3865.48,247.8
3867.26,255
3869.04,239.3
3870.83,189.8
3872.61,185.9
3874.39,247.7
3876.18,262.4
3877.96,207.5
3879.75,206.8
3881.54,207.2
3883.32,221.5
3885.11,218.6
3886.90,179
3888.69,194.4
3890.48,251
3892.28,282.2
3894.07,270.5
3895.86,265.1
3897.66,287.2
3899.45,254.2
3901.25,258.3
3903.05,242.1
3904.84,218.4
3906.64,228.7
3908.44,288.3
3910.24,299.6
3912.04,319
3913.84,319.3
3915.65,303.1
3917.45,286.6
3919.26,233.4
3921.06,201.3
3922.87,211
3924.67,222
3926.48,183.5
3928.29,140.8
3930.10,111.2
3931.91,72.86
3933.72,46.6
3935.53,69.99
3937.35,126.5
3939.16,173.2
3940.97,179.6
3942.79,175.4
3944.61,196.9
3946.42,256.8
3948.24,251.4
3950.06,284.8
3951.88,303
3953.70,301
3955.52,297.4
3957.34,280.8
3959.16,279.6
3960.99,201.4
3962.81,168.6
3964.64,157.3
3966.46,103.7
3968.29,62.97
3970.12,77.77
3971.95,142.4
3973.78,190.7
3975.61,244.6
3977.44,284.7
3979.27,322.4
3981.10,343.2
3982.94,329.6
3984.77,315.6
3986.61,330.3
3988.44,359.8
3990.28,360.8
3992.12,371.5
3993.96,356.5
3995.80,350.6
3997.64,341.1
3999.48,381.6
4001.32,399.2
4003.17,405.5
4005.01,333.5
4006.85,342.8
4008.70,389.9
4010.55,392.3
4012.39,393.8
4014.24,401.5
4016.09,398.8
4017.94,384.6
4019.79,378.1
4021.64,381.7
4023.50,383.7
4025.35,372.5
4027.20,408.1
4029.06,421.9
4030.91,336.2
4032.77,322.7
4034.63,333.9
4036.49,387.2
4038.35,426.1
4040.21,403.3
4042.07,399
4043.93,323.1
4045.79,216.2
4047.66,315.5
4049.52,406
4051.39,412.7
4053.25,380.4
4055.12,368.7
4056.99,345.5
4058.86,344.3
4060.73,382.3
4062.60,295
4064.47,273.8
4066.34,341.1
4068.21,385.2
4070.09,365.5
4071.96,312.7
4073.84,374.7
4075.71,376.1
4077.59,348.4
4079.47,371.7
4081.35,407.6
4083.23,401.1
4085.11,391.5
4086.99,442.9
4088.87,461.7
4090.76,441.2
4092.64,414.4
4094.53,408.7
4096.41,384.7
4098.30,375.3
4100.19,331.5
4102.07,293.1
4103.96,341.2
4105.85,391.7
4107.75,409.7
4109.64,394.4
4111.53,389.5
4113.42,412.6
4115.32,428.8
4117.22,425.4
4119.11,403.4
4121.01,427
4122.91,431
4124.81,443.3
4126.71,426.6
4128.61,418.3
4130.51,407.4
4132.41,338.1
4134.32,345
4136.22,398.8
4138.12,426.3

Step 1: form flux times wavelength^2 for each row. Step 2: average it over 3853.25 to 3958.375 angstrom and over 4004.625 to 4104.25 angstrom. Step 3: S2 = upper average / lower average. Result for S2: 1.8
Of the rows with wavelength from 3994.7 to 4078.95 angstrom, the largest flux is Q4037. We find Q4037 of 426.1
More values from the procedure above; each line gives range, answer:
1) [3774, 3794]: 378.4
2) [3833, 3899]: 287.2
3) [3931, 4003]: 399.2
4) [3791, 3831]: 338.9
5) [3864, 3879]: 262.4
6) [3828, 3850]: 278.8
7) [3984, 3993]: 371.5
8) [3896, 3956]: 319.3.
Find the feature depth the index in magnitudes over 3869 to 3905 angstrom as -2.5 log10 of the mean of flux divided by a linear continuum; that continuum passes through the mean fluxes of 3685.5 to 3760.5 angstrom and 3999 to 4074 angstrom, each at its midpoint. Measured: 0.28 mag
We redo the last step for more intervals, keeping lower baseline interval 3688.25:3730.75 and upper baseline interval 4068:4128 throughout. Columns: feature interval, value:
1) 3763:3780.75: -0.04 mag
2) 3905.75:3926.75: 0.26 mag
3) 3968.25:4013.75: 0.13 mag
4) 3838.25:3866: 0.38 mag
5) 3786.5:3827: 0.21 mag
